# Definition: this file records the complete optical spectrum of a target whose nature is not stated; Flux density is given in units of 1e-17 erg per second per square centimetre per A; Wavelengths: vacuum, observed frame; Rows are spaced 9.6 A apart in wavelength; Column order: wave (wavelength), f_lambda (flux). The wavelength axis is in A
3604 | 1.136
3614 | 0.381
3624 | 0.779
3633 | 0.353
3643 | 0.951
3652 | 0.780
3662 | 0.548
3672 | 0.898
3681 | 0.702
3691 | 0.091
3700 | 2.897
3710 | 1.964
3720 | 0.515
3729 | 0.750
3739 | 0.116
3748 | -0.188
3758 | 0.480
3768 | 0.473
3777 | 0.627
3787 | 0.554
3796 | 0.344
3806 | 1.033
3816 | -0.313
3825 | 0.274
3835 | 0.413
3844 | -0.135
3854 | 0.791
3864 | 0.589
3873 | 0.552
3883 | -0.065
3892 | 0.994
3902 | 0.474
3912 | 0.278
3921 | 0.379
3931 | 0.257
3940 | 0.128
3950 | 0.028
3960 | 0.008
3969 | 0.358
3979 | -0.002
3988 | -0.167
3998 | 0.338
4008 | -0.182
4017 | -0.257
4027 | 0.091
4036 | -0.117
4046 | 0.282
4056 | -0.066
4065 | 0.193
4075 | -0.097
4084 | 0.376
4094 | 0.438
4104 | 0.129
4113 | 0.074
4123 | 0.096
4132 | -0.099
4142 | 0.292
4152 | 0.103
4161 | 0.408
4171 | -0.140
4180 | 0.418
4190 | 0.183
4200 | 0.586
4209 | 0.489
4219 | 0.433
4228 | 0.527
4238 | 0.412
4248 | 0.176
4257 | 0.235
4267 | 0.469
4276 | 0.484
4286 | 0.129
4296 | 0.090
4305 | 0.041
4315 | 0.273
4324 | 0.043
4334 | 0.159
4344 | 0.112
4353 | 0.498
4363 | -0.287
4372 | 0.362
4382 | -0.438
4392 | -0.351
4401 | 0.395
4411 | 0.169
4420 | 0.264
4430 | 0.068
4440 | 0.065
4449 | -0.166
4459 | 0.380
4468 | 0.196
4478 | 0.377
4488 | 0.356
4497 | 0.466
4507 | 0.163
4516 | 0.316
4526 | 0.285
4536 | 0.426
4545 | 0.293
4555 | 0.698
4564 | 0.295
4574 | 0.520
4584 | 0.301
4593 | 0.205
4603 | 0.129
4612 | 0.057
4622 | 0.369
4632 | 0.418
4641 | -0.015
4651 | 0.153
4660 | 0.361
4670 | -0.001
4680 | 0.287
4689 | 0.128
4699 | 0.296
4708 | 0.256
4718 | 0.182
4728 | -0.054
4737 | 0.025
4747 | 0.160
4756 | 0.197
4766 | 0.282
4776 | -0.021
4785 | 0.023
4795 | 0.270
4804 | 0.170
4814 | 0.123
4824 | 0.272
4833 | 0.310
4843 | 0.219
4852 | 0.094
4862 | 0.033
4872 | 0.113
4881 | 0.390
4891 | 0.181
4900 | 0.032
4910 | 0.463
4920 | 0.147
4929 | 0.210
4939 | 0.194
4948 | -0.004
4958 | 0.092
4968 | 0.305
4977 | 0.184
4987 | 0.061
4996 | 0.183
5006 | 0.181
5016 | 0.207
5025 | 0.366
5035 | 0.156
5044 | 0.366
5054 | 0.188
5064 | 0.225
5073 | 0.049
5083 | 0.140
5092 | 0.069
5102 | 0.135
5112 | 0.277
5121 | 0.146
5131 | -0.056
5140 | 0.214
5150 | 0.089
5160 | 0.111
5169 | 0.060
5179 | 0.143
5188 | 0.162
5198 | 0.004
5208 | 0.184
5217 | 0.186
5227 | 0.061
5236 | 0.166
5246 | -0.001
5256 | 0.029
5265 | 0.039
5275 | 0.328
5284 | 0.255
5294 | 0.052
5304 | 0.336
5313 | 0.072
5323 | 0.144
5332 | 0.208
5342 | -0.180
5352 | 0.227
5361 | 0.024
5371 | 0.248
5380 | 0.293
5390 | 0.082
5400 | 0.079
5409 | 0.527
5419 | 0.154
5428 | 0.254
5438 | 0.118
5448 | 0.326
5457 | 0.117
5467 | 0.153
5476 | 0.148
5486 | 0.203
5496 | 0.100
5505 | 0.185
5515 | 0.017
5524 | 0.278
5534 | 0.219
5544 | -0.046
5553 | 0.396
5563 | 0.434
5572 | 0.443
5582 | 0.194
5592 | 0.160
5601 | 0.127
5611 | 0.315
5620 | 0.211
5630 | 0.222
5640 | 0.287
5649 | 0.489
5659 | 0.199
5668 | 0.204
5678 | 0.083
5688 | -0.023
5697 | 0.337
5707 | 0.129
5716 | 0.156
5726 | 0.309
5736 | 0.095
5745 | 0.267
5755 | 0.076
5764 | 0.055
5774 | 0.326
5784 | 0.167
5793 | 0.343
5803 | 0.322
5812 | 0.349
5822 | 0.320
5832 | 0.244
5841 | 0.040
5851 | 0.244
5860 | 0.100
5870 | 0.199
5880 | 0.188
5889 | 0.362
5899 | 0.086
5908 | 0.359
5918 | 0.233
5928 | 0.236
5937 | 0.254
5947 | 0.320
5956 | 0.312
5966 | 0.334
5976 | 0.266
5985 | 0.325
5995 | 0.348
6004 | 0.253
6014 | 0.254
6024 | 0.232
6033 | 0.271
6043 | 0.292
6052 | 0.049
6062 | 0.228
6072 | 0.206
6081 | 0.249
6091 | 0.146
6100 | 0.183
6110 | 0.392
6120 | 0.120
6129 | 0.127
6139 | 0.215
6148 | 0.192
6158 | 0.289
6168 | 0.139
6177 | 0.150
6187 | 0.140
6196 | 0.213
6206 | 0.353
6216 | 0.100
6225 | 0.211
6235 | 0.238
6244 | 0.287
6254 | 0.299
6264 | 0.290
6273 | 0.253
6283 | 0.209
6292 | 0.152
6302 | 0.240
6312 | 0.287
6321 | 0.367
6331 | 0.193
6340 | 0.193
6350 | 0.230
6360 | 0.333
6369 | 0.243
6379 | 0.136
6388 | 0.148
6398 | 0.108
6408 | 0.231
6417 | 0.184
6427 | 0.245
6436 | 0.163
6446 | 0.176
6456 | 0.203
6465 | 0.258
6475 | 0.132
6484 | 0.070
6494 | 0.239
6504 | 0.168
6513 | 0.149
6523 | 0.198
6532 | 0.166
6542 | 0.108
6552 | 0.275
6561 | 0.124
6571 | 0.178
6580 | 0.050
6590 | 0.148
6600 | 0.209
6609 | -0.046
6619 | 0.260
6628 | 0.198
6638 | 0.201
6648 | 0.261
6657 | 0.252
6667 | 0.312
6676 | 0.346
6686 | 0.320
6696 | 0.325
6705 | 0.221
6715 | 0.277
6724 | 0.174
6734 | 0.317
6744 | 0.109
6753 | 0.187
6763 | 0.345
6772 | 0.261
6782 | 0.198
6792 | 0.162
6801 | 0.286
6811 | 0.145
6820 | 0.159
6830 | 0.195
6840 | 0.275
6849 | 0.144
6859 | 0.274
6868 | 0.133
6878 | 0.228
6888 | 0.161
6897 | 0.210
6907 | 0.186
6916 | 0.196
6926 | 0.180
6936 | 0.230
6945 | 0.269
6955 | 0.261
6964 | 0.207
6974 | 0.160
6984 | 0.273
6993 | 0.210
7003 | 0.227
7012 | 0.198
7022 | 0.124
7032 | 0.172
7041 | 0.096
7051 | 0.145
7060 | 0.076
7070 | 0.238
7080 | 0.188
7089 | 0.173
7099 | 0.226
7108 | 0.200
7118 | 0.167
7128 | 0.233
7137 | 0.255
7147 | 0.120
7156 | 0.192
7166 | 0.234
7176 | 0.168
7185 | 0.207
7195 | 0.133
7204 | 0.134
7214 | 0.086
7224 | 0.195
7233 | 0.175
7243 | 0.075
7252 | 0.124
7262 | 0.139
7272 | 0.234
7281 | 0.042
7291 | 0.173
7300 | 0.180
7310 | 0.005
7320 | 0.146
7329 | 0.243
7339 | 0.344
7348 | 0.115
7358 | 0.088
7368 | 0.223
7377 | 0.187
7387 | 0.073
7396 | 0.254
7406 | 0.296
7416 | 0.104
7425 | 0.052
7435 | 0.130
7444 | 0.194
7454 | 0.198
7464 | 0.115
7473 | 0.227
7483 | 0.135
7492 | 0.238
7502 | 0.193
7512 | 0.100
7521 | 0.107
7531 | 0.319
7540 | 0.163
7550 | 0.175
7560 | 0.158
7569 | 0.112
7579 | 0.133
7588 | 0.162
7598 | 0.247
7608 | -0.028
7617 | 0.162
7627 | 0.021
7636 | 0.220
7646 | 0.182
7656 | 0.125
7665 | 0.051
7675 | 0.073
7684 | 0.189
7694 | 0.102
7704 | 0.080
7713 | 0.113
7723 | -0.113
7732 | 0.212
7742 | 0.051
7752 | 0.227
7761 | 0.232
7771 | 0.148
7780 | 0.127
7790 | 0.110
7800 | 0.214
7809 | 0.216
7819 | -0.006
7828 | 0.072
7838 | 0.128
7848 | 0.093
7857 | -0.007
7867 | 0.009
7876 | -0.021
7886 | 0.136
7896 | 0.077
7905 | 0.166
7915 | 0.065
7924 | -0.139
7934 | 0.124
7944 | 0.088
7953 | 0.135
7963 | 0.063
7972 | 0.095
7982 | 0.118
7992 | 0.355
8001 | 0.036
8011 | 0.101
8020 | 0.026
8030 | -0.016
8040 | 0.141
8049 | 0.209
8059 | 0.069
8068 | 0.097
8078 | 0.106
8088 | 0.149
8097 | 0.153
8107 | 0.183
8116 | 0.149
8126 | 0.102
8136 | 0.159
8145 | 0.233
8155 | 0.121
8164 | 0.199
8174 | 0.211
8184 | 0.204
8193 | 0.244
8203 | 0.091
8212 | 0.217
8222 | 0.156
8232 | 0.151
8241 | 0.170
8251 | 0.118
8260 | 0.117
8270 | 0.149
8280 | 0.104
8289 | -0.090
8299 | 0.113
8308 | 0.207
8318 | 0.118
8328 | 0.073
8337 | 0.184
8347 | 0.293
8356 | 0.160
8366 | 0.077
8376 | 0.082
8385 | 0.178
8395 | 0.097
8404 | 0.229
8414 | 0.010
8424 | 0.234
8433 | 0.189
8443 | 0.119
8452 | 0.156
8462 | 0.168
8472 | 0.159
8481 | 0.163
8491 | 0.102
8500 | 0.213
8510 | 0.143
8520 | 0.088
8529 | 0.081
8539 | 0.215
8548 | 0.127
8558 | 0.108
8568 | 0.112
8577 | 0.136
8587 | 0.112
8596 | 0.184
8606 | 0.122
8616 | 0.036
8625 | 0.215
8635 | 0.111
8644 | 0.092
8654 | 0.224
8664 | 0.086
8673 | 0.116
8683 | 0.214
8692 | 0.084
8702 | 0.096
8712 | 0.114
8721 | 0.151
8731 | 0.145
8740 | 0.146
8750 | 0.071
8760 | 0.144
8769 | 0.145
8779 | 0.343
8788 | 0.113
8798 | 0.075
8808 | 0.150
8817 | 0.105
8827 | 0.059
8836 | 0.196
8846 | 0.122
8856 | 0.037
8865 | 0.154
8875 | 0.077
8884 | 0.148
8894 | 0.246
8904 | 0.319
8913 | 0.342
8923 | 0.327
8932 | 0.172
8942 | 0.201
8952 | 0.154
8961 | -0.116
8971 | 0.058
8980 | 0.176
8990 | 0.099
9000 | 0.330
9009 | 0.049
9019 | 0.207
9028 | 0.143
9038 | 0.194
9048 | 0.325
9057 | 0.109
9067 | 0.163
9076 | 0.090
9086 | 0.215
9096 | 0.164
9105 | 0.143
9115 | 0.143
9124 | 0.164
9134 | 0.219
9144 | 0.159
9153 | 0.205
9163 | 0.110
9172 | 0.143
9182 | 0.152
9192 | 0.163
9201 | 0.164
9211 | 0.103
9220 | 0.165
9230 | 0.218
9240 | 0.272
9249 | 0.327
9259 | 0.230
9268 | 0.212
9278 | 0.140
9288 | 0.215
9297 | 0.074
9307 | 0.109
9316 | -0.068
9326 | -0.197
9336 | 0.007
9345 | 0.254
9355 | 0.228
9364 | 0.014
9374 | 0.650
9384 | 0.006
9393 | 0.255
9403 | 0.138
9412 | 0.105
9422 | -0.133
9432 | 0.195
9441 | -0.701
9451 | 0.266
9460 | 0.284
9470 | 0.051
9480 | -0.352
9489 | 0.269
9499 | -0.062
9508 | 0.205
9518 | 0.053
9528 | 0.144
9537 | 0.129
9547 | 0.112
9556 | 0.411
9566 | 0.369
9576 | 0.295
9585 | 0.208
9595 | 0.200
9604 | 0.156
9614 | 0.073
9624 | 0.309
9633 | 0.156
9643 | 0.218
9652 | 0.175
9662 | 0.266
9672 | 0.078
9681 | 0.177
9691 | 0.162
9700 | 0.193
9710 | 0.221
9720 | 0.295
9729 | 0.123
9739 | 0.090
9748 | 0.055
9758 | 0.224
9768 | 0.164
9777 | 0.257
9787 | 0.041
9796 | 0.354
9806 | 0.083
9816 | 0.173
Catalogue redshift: 1.389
